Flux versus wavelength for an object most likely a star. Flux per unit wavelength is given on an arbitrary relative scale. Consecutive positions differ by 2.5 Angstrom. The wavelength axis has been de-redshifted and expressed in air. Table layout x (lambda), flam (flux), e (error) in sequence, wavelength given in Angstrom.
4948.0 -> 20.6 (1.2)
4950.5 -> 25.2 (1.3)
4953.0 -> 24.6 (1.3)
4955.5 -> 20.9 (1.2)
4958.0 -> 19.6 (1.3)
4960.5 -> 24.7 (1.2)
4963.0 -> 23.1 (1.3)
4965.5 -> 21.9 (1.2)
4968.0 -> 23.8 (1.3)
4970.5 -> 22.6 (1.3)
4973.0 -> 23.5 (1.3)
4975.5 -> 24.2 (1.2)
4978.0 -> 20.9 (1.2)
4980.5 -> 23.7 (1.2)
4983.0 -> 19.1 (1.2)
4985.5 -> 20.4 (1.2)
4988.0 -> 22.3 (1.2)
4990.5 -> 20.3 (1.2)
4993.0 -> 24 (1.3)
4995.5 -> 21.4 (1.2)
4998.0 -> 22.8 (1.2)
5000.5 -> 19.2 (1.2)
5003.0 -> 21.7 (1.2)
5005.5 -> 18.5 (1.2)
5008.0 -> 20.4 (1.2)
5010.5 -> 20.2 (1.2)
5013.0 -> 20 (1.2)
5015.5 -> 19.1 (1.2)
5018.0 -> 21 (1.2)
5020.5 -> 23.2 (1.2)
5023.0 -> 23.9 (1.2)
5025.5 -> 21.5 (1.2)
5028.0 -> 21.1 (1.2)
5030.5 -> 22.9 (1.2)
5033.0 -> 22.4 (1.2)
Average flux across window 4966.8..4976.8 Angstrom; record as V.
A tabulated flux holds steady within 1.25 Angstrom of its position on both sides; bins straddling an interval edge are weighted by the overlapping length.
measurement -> 23.5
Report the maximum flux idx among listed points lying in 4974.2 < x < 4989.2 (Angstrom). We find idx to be 24.2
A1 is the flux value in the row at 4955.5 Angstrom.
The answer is 20.9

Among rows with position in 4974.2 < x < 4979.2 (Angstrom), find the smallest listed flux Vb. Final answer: 20.9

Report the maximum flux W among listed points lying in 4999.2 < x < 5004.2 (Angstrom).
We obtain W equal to 21.7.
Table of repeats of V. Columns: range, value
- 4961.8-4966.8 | 22.5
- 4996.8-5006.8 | 20.5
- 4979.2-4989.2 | 21.4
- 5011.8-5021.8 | 20.8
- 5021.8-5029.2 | 22.2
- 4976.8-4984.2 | 21.3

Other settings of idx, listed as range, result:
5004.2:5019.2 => 21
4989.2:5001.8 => 24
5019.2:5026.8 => 23.9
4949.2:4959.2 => 25.2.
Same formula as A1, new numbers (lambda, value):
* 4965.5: 21.9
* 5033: 22.4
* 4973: 23.5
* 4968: 23.8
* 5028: 21.1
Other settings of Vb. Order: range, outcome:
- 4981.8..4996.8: 19.1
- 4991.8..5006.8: 18.5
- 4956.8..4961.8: 19.6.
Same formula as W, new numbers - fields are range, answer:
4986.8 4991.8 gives 22.3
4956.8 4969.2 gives 24.7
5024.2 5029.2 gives 21.5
